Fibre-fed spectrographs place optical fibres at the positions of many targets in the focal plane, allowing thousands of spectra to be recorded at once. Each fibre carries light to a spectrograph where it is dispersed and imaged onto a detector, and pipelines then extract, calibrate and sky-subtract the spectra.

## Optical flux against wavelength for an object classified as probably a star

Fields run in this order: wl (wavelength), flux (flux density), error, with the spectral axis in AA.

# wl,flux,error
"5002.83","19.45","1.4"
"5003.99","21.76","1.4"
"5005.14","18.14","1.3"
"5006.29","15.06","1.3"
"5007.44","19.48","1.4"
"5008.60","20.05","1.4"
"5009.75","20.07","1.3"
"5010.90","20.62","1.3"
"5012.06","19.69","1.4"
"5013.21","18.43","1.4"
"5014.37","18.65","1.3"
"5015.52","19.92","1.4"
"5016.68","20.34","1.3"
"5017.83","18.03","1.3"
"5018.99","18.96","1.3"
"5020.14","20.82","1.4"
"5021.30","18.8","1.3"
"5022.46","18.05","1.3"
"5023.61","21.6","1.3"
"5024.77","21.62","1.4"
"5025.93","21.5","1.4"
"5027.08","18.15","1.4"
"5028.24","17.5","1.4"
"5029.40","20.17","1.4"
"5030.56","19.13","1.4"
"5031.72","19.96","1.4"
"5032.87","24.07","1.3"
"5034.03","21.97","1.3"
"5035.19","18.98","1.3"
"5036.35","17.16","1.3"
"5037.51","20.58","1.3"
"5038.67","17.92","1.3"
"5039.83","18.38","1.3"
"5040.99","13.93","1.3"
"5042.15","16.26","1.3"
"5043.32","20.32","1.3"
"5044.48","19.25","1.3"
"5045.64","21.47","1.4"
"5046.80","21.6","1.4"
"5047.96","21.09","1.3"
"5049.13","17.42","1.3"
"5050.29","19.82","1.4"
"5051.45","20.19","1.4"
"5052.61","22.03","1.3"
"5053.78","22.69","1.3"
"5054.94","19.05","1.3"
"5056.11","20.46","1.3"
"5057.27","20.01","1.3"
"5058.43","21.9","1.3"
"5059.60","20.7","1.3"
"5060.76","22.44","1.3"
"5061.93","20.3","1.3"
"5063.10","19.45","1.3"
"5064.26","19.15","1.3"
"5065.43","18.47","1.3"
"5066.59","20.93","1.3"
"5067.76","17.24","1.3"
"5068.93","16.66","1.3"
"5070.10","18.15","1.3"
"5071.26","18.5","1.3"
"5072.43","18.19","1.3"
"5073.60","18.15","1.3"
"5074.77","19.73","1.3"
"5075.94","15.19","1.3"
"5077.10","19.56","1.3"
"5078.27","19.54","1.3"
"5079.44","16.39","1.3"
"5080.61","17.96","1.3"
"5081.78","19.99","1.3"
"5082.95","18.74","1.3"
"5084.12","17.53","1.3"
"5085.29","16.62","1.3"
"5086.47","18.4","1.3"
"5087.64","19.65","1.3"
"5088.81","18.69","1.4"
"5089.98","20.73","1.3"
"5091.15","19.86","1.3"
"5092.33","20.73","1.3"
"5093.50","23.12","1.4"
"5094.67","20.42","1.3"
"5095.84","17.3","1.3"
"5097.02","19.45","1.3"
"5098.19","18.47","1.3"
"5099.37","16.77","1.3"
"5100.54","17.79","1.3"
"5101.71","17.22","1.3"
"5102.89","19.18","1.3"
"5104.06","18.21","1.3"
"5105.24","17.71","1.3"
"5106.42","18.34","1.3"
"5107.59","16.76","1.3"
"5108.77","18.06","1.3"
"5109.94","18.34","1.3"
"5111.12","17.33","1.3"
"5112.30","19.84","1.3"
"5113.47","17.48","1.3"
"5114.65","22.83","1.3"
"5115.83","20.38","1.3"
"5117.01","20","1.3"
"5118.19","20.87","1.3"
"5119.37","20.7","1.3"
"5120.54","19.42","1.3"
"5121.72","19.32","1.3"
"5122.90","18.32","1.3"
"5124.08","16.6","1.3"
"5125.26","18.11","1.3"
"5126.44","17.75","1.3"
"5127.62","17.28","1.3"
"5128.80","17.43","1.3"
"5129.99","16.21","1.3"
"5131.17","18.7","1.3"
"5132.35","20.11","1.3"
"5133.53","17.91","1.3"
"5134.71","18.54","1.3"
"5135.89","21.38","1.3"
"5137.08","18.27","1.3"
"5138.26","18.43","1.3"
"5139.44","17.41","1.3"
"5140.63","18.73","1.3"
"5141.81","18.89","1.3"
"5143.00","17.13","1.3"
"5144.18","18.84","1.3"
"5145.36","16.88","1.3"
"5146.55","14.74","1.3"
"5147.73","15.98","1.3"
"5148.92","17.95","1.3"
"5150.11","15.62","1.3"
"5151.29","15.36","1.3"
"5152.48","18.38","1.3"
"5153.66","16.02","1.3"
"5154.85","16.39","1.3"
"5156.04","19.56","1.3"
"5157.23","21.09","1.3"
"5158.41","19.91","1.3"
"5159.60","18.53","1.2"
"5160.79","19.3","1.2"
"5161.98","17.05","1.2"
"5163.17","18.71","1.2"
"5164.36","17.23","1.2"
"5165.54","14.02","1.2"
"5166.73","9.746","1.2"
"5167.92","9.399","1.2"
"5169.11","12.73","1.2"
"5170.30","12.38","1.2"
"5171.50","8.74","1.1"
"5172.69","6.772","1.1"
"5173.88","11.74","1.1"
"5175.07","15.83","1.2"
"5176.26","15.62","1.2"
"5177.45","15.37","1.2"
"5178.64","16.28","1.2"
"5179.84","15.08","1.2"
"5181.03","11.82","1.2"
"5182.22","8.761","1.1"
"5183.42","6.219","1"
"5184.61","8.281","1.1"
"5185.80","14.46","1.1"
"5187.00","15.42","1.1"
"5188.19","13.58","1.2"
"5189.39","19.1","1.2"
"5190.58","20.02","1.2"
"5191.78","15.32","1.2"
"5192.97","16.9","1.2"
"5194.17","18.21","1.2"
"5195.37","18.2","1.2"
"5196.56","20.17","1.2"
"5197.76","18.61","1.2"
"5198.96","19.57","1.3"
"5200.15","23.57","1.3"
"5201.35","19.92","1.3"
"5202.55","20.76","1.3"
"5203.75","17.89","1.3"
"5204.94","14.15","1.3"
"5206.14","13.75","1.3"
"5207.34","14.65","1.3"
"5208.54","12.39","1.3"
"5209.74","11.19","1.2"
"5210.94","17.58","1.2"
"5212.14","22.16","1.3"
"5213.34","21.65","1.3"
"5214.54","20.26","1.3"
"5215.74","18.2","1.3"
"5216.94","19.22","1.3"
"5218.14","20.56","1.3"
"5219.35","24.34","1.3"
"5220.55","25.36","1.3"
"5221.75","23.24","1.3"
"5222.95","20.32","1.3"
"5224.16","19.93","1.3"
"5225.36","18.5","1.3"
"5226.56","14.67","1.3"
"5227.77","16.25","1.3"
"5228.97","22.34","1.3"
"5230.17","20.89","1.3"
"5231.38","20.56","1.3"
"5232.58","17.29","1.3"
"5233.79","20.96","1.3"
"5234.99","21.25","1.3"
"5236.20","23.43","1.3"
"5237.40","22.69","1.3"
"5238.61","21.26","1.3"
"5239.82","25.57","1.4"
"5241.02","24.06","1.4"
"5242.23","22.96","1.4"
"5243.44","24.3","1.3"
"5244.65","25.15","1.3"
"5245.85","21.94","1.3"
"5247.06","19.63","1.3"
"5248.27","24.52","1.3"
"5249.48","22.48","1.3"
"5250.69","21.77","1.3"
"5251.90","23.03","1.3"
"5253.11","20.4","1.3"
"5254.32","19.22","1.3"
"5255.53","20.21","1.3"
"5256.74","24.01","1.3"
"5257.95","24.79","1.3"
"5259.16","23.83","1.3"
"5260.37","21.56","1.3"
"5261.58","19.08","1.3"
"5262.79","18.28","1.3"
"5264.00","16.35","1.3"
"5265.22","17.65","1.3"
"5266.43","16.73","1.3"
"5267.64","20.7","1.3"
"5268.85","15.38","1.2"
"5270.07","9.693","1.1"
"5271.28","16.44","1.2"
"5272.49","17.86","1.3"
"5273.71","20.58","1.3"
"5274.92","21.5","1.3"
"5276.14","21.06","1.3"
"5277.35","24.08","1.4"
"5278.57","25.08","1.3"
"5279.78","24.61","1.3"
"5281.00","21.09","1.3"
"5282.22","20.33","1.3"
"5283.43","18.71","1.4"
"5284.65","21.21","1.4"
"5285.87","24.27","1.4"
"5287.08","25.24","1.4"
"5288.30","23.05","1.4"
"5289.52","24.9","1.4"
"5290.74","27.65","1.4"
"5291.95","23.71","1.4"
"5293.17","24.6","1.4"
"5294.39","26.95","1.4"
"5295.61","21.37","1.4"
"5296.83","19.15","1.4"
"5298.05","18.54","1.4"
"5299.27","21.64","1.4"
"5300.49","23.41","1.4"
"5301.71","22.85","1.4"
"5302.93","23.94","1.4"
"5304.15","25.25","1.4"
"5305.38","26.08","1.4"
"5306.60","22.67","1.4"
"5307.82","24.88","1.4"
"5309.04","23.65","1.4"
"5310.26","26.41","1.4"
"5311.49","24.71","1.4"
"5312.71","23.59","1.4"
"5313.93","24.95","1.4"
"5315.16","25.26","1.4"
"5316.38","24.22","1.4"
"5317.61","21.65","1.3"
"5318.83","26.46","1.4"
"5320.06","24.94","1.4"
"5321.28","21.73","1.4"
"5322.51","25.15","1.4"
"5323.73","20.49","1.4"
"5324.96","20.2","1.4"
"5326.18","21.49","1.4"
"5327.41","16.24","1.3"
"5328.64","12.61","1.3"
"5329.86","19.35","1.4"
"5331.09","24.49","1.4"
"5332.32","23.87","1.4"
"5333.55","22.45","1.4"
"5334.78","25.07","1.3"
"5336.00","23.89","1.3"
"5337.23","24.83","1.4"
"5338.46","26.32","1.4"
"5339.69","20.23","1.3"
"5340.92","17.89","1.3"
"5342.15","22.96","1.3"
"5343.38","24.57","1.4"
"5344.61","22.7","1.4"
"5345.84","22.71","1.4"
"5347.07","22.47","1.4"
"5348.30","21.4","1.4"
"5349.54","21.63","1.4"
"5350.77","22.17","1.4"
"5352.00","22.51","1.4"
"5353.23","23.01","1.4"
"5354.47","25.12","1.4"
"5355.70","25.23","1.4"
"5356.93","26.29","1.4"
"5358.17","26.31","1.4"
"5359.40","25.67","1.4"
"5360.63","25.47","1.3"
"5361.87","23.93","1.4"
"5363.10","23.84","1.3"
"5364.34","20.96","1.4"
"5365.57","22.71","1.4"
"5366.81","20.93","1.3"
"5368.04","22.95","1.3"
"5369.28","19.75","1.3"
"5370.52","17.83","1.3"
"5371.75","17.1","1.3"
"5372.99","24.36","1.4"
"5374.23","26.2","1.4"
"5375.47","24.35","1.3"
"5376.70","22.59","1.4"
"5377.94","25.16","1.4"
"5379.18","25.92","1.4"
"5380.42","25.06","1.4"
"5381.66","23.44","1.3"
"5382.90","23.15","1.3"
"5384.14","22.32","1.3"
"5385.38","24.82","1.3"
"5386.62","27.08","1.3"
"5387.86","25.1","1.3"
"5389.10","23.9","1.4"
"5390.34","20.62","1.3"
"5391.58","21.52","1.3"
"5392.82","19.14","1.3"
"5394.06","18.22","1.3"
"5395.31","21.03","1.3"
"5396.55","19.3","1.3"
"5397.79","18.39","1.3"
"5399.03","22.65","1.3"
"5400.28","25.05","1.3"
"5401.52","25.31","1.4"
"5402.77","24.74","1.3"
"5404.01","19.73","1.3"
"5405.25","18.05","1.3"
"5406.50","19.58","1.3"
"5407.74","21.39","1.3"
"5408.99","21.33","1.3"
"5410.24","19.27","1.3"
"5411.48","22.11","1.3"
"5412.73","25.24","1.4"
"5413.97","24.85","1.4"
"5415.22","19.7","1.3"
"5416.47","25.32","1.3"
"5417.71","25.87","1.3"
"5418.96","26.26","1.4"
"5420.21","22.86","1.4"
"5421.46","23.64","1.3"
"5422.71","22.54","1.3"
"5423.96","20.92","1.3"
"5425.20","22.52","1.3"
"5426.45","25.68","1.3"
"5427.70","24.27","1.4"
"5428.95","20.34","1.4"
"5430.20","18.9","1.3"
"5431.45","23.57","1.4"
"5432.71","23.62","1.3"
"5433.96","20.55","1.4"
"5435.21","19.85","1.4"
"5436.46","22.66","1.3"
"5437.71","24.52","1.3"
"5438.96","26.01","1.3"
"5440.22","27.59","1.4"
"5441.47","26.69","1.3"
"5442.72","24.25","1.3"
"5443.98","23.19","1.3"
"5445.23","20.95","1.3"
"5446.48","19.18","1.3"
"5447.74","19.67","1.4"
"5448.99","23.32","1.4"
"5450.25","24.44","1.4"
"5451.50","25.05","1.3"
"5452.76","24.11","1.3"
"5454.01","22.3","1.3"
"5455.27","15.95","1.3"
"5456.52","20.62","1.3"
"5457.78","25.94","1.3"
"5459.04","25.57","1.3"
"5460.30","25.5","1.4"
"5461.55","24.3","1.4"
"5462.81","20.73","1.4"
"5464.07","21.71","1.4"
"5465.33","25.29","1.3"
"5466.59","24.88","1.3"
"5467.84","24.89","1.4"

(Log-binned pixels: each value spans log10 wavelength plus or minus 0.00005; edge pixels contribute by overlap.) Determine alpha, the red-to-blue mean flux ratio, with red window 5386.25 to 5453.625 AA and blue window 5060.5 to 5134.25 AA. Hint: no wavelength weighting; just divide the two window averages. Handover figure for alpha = 1.21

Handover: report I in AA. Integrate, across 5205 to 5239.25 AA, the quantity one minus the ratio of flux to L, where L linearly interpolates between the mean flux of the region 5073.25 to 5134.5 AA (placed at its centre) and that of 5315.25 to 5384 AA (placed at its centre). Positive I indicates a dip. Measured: 2.1 AA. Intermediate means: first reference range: 18.7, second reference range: 22.8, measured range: 19.4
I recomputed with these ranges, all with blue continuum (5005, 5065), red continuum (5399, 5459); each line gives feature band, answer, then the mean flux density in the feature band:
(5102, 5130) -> 2.3 AA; 18.6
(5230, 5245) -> -0.7 AA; 22.3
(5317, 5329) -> 0.4 AA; 21.3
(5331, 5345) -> -0.7 AA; 23.2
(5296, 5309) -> -0.6 AA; 22.9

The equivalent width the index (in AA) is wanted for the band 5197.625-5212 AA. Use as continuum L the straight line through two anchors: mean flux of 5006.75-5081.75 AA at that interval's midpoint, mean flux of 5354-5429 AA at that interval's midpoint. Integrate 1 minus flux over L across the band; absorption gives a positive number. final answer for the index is 2.7 AA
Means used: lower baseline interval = 19.4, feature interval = 17.1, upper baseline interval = 22.9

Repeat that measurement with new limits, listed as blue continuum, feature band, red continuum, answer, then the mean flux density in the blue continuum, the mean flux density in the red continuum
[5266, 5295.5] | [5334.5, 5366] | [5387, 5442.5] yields -2.0 AA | 21.5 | 22.5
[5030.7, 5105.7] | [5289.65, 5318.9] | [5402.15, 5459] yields -3.3 AA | 19.2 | 22.7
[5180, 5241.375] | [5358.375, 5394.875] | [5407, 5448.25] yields -1.9 AA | 18.3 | 22.9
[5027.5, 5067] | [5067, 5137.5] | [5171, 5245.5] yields 2.1 AA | 19.8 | 18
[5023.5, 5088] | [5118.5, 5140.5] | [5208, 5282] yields 1.5 AA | 19.3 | 20.5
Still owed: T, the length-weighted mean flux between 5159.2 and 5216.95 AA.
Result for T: 15.6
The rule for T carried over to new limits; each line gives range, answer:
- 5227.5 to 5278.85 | 20.9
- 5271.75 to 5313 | 23.1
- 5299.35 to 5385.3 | 23.1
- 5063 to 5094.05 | 18.8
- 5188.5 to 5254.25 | 20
